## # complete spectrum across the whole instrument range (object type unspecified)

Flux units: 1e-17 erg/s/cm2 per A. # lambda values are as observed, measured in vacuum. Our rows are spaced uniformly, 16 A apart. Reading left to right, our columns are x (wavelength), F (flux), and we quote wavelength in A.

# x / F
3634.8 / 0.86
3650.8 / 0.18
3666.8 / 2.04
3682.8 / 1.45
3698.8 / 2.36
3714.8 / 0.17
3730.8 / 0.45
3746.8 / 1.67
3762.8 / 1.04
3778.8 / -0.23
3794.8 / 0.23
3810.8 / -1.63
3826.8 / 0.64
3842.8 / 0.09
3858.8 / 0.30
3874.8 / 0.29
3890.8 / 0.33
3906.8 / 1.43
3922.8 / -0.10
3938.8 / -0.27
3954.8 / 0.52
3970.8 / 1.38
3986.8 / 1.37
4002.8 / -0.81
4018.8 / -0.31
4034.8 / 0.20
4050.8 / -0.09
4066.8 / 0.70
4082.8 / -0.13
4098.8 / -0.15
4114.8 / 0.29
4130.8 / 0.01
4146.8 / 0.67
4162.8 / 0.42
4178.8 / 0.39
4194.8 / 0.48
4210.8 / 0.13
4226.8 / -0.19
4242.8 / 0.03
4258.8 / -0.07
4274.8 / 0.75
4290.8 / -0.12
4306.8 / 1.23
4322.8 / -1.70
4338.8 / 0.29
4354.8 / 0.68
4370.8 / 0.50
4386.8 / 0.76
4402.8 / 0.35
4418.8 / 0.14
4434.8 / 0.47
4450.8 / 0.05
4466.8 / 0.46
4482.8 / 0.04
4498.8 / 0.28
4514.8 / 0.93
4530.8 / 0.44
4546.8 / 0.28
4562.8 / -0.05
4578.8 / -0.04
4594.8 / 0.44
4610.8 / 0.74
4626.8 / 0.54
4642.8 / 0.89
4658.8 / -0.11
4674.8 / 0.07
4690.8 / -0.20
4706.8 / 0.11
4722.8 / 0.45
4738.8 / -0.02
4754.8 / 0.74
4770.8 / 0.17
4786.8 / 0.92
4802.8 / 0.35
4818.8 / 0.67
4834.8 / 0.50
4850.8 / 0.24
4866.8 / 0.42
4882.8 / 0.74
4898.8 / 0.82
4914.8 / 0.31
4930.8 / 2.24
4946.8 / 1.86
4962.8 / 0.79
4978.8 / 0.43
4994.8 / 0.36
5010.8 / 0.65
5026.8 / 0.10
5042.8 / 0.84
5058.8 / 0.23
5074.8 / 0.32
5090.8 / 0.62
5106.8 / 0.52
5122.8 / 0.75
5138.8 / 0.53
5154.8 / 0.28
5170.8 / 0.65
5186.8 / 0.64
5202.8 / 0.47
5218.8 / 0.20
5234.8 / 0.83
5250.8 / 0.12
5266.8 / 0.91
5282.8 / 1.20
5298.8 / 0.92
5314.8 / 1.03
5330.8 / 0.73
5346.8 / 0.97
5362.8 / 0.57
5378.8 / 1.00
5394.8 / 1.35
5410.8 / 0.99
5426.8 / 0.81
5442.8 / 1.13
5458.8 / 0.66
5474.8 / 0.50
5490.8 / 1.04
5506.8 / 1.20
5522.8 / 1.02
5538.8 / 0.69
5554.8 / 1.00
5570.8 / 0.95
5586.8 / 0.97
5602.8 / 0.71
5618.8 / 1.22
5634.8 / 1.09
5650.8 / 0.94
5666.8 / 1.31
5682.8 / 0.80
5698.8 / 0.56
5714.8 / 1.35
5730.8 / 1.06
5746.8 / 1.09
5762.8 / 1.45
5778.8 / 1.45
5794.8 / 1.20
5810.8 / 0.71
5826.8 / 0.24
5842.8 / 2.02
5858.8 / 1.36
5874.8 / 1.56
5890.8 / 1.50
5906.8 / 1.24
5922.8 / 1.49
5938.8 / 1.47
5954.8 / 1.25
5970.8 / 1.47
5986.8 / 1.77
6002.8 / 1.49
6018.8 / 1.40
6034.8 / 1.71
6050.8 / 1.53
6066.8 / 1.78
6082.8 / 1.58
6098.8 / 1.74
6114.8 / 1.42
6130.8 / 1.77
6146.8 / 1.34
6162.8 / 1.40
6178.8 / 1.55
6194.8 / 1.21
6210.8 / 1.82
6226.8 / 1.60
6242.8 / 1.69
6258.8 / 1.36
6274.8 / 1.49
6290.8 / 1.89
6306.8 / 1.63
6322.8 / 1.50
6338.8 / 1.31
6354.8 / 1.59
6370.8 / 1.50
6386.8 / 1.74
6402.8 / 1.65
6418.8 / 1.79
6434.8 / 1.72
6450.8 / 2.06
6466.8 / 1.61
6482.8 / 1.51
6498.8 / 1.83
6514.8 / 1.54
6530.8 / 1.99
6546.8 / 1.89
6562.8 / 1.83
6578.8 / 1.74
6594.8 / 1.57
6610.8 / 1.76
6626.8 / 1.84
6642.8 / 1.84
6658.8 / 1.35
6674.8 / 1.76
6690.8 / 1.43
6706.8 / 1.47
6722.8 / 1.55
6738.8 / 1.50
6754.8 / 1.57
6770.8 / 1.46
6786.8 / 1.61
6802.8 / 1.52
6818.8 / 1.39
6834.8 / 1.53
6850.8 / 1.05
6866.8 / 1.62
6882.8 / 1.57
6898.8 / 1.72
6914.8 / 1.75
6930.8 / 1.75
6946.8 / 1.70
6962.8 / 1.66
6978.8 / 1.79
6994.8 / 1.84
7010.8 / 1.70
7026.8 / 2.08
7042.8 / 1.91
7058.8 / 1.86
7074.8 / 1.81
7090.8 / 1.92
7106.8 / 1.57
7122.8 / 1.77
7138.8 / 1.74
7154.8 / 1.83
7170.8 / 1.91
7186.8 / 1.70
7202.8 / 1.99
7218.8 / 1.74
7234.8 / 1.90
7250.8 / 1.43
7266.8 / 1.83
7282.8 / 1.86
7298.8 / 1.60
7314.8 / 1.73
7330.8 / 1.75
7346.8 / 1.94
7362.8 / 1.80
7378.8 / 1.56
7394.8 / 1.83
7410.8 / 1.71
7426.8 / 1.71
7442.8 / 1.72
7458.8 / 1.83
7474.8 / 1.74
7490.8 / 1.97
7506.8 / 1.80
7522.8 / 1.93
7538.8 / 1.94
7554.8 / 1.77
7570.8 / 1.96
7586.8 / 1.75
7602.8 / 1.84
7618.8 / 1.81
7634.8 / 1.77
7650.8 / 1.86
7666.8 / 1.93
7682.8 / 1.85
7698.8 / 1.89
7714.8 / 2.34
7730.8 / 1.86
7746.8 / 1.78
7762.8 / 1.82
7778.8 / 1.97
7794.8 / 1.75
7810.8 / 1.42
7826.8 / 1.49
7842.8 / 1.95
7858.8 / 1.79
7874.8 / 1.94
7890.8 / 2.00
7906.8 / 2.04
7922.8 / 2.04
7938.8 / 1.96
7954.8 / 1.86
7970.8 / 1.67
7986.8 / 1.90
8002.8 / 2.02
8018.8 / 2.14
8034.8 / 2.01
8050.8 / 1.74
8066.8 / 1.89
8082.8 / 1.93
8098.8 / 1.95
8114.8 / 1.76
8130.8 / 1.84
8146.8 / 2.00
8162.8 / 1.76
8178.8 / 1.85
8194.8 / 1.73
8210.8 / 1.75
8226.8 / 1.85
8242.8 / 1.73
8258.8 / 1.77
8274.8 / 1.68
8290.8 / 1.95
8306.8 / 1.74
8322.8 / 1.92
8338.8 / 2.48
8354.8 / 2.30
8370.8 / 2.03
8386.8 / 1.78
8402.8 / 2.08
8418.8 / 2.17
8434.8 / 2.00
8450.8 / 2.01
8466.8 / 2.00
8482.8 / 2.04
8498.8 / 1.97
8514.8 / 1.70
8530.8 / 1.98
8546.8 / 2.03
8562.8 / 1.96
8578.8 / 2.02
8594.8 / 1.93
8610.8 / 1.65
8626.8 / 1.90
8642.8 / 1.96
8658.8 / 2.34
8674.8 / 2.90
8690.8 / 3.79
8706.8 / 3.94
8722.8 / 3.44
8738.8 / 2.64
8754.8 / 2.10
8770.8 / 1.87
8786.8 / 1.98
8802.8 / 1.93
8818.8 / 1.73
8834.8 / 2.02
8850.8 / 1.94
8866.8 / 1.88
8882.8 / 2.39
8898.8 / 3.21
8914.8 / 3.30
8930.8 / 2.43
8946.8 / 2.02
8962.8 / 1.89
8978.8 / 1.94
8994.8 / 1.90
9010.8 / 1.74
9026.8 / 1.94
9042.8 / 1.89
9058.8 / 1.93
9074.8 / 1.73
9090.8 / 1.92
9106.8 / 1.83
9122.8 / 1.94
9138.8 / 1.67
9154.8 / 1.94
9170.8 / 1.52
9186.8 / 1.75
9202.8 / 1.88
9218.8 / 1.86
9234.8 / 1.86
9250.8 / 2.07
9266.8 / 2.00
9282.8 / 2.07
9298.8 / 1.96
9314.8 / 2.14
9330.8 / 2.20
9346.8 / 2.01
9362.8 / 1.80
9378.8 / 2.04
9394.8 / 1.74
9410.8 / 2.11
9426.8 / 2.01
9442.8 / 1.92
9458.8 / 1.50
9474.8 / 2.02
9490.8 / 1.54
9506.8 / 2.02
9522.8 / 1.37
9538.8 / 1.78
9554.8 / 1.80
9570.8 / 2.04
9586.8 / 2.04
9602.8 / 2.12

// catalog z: 0.33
